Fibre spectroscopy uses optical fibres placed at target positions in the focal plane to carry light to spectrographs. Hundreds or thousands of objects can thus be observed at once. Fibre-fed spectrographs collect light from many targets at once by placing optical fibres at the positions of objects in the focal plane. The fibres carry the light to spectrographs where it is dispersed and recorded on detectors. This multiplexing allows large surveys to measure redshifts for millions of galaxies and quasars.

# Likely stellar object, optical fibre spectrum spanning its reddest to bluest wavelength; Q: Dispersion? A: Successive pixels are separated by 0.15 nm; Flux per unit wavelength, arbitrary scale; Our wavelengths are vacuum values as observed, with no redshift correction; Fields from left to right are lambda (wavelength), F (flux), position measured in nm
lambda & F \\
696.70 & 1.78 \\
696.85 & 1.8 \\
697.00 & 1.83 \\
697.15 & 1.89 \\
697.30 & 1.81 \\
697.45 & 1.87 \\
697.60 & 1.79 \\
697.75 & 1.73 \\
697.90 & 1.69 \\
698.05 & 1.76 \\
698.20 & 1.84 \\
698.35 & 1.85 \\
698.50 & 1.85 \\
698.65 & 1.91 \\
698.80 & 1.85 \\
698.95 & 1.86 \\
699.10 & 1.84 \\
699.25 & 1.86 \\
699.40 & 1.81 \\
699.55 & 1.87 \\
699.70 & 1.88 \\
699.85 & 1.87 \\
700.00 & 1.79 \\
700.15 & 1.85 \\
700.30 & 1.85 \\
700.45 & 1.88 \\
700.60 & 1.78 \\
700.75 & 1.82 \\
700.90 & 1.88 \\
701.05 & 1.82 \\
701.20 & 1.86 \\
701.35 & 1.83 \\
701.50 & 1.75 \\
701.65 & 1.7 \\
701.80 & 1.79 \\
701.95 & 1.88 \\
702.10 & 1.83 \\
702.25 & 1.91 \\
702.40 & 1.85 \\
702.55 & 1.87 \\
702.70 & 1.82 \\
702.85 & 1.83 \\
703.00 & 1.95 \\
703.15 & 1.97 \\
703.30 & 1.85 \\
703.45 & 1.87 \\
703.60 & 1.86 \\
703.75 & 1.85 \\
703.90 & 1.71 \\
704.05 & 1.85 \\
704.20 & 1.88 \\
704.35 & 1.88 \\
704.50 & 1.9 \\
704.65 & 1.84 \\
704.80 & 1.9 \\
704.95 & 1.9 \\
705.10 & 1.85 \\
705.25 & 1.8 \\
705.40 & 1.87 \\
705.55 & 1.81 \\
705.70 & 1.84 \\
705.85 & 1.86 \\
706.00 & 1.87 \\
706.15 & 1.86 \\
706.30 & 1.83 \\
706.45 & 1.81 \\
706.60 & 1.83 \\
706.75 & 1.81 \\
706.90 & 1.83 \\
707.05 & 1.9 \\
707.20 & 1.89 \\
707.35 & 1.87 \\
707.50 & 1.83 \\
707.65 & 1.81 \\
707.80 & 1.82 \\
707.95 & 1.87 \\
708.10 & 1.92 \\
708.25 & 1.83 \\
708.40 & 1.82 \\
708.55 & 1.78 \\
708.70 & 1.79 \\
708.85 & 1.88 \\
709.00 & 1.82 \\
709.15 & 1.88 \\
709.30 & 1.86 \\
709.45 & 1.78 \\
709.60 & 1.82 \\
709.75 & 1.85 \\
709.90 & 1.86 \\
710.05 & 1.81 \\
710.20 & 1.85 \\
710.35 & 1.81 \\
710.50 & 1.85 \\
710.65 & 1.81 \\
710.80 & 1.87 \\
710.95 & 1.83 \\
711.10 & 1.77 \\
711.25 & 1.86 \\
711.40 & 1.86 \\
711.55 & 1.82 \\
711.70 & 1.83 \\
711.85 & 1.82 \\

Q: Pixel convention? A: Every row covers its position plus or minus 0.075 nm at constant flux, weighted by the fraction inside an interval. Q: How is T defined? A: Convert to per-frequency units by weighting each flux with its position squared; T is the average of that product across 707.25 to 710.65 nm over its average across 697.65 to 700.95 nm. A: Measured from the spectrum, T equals 1.0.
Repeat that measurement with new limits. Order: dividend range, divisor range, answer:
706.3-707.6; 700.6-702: 1.03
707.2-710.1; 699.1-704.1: 1.02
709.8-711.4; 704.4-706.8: 1.01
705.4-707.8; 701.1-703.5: 1.01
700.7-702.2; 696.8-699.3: 1.01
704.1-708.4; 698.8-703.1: 1.02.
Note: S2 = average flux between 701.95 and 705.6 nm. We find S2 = 1.86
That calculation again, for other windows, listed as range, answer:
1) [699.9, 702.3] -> 1.83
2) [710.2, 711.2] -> 1.83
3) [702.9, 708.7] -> 1.85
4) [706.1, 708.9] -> 1.84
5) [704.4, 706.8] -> 1.85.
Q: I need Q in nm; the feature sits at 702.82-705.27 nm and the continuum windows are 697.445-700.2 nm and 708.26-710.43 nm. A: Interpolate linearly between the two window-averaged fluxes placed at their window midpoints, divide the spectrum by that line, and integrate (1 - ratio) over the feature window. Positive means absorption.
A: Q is -0.05 nm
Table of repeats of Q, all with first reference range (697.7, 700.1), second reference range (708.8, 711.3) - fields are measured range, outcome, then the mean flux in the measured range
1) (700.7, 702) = 0.01 nm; 1.81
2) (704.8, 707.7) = -0.02 nm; 1.85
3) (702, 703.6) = -0.04 nm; 1.87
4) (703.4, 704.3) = 0.00 nm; 1.84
